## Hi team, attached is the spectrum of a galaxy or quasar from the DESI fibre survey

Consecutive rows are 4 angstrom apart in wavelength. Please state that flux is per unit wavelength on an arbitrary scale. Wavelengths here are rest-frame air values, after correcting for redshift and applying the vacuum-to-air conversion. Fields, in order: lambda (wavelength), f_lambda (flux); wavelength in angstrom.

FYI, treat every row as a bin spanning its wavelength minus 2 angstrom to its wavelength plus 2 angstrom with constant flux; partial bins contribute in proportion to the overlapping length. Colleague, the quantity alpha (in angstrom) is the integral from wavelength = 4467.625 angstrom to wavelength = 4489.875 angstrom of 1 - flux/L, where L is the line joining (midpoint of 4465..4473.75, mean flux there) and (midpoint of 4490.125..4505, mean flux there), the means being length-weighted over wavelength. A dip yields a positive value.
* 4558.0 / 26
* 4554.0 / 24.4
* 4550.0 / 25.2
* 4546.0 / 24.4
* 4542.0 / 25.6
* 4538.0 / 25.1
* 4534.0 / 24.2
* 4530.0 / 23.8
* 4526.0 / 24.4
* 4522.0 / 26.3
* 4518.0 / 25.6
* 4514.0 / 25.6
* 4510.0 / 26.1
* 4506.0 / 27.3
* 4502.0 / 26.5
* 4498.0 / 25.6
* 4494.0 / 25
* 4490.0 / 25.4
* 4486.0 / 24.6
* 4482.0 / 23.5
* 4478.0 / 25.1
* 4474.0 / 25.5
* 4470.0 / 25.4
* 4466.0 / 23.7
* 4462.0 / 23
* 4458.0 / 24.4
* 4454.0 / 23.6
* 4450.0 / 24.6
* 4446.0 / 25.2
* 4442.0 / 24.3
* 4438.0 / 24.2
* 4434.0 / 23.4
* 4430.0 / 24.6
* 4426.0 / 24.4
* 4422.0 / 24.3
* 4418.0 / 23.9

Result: 0.3 angstrom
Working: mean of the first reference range 24.8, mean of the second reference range 25.8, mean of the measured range 24.9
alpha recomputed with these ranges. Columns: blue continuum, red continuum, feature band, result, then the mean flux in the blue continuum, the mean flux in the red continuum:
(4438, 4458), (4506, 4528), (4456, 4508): 0.2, 24.4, 25.8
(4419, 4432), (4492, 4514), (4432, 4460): 0.7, 24.4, 26.1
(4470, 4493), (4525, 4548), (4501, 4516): -1.0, 24.9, 24.6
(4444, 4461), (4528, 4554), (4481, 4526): -1.9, 24.4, 24.7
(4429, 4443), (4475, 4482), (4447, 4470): 0.3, 24.1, 24.7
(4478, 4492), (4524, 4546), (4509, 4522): -0.6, 24.6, 24.6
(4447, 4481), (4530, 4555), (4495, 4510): -1.1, 24.4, 24.8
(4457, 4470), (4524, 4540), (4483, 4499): -0.6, 23.9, 24.4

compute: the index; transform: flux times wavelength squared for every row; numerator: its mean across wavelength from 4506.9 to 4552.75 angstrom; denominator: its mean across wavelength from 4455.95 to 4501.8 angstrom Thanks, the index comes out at 1.0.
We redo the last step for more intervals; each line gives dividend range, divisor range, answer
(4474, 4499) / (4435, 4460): 1.04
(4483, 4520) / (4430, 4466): 1.09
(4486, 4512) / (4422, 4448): 1.09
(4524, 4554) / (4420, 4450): 1.06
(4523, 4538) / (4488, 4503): 0.97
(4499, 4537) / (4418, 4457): 1.09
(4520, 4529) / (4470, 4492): 1.03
